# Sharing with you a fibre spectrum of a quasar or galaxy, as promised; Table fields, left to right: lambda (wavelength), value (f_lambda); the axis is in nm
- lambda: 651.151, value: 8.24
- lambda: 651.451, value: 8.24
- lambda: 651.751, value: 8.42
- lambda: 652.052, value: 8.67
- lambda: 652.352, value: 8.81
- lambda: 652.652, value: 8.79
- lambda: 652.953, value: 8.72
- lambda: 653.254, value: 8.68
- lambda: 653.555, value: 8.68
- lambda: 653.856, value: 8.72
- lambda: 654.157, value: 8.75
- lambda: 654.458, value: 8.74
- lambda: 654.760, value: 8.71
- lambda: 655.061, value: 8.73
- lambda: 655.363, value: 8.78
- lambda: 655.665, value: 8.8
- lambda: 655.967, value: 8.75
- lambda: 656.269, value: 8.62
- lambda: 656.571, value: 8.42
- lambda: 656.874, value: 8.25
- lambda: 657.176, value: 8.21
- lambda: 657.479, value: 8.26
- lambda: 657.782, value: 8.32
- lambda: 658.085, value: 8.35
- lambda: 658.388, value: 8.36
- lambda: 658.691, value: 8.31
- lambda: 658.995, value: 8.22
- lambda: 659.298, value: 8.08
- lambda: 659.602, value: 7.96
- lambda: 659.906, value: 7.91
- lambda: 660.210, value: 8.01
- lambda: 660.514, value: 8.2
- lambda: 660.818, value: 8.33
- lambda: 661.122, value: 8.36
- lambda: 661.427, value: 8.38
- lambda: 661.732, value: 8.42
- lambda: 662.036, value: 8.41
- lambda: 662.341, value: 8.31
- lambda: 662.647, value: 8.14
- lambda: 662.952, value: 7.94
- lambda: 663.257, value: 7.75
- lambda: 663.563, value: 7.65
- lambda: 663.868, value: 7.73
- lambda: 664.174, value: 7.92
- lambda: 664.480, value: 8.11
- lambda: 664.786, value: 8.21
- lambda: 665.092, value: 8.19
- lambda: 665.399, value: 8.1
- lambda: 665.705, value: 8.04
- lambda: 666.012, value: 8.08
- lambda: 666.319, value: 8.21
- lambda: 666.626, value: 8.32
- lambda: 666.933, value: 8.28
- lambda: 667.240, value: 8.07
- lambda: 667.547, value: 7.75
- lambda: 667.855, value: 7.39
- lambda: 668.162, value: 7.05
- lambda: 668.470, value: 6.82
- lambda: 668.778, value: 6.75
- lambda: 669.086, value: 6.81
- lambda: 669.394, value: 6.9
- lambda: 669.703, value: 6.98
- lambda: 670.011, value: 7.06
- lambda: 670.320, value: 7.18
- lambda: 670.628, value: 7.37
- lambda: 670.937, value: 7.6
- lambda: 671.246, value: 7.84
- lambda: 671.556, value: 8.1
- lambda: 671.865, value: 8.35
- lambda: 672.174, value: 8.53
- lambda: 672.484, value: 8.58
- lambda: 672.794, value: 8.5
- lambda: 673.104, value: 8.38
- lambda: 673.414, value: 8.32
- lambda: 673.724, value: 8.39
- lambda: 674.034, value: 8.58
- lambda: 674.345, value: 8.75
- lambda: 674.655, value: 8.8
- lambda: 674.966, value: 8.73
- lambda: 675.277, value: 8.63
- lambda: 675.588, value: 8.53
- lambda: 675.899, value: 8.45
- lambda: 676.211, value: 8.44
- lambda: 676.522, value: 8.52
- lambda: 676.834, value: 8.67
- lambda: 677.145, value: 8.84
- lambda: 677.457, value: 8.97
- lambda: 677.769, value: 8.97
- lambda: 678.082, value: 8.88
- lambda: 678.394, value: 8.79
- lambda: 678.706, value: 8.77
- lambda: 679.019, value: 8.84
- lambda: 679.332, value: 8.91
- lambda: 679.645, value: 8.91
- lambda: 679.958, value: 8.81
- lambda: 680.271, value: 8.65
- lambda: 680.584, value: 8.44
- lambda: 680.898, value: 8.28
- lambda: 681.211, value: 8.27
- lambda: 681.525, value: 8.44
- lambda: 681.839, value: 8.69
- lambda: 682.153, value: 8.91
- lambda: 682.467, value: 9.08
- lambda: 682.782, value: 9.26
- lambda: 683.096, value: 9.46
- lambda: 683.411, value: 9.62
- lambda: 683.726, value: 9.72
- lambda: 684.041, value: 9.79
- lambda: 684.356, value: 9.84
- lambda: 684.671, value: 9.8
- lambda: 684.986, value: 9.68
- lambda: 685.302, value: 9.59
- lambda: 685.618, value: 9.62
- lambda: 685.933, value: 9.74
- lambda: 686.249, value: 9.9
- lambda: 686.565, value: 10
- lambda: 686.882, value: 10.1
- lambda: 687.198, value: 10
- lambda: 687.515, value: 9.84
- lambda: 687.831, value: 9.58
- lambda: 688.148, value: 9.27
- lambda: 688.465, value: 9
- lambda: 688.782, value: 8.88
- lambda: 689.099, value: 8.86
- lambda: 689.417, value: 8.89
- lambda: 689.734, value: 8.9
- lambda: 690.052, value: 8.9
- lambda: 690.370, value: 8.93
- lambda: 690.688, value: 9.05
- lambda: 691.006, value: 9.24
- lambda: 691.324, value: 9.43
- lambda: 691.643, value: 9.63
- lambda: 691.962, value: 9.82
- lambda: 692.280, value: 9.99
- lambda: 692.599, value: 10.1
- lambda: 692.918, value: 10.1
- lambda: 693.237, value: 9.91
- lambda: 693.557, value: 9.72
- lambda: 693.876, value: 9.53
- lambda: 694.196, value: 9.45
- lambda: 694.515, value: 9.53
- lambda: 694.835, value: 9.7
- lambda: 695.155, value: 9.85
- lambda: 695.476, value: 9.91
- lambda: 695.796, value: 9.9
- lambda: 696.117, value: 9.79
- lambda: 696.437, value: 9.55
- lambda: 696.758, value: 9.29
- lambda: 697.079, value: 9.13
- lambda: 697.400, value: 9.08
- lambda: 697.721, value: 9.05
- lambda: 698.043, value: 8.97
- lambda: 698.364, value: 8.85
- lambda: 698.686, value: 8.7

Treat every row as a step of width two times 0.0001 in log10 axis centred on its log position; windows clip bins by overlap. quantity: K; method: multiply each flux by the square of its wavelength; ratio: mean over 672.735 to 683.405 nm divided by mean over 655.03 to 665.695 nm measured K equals 1.1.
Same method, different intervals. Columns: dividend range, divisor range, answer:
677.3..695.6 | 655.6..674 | 1.24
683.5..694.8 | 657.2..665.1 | 1.27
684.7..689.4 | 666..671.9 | 1.34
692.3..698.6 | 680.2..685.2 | 1.08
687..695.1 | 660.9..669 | 1.29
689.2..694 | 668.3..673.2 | 1.32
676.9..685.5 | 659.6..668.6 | 1.19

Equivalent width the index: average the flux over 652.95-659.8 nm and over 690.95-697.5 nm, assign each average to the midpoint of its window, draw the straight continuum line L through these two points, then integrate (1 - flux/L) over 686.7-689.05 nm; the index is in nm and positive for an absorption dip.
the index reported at -0.01 nm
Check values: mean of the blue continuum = 8.49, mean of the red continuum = 9.66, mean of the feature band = 9.5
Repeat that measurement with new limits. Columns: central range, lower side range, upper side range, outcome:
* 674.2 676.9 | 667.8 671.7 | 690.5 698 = -0.29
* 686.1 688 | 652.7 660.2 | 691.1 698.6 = -0.11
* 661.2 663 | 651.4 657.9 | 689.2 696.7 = 0.10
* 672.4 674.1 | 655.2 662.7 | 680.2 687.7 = 0.09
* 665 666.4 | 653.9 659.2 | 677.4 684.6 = 0.09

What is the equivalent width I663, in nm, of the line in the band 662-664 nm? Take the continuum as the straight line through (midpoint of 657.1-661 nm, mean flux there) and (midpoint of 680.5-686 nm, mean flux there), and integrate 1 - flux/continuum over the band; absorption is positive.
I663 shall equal 0.09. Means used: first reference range 8.19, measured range 7.97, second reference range 9.24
